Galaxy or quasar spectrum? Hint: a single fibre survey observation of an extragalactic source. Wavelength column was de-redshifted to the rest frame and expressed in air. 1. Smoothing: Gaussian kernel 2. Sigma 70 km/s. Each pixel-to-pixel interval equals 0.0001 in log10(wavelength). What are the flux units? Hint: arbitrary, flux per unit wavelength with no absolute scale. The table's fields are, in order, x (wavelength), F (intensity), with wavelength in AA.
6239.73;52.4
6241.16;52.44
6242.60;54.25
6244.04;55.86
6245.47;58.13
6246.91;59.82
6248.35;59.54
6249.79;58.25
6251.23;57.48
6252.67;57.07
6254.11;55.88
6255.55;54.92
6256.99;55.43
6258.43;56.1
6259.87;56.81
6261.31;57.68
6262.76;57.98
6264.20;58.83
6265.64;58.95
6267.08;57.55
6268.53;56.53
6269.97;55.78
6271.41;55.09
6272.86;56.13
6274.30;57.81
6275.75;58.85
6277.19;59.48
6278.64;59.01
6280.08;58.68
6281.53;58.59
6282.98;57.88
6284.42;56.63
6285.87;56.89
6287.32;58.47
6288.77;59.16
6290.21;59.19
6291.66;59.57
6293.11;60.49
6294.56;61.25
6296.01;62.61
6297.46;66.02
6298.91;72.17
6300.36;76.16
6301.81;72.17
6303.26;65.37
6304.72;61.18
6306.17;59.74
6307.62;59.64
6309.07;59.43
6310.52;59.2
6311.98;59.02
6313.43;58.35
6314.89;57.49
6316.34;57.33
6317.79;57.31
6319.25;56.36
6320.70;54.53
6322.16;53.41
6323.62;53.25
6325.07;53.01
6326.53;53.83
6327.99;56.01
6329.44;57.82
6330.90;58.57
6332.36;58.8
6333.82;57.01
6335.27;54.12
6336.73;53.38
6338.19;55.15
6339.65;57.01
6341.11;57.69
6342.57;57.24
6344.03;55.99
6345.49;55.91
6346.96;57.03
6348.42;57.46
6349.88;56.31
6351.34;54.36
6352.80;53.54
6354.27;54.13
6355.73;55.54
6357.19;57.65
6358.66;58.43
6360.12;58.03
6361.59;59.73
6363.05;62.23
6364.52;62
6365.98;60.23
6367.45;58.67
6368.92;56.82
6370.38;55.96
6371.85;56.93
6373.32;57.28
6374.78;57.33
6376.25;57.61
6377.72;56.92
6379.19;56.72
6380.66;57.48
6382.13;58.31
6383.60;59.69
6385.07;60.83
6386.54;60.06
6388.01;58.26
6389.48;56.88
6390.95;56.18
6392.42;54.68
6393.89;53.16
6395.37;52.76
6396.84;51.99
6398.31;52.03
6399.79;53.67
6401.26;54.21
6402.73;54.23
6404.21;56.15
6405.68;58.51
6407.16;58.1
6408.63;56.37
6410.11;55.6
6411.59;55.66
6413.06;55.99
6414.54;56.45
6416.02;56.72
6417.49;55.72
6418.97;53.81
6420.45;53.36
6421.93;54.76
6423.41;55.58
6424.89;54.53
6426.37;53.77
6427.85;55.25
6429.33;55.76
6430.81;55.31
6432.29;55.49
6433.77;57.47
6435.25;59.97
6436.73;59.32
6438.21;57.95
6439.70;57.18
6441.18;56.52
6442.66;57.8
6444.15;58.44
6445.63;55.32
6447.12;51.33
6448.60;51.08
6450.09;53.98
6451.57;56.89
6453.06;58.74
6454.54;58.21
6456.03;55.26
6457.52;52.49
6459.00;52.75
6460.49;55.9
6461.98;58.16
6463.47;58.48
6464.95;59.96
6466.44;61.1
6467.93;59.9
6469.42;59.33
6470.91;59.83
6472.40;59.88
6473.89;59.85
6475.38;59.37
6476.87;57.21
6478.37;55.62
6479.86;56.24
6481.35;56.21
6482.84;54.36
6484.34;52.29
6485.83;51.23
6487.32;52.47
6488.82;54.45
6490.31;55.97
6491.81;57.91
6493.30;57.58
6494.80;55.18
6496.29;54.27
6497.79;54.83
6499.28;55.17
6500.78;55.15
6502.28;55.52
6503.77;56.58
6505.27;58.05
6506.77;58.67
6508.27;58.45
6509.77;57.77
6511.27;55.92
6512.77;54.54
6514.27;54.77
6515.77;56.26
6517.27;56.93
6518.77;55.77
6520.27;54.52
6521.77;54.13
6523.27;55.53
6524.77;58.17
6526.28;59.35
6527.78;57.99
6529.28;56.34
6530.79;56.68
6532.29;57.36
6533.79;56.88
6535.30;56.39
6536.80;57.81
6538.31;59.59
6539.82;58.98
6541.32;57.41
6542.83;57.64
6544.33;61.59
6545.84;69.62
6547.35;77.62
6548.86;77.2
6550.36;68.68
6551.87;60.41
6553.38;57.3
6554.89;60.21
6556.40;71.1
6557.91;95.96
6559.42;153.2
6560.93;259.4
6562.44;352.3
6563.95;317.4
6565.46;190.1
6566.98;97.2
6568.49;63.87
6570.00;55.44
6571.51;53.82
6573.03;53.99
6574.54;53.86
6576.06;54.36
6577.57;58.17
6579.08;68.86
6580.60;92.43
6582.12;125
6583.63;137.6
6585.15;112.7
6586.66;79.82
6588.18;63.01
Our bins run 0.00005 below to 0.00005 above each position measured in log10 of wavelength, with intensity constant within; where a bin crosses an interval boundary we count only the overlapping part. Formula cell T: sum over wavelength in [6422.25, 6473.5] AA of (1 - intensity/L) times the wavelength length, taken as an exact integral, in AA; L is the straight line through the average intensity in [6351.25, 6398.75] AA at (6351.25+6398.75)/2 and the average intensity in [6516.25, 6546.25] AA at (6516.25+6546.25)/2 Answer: 0.62 AA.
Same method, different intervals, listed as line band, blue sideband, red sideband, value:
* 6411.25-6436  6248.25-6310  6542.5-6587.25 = 8.09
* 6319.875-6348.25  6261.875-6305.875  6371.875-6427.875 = 1.31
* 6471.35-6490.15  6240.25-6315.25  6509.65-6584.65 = 5.35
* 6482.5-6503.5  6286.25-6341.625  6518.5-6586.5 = 6.82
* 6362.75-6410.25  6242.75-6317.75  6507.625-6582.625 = 8.04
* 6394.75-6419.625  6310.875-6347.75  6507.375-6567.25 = 4.48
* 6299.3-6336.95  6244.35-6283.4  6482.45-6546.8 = -0.90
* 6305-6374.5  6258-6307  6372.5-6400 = 1.30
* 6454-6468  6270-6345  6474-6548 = 0.11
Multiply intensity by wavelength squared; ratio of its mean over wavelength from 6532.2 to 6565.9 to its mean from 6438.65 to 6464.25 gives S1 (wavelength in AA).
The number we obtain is 1.96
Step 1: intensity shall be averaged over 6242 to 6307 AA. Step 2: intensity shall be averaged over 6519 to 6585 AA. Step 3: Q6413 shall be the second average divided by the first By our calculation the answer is 1.5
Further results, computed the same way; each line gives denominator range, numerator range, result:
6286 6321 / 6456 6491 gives 0.92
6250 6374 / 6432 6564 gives 1.14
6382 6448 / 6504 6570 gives 1.49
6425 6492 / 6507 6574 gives 1.47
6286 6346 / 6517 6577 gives 1.46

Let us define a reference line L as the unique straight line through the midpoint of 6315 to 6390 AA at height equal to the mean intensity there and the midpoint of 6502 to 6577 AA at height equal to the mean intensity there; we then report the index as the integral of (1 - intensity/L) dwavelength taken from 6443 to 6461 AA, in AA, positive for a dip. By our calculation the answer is 3.7 AA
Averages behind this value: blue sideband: 57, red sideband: 80.2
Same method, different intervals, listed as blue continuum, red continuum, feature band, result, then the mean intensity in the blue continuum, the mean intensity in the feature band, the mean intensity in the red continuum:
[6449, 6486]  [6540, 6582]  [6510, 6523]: 4.0 AA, 57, 55.5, 101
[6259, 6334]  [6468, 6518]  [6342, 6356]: 0.6 AA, 59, 55.7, 56.3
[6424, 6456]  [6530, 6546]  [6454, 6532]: 1.4 AA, 56.2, 56.5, 58.7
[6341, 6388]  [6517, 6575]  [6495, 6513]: 5.4 AA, 57.6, 56.3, 87.1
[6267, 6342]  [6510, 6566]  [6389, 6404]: 3.4 AA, 58.8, 54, 86.5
